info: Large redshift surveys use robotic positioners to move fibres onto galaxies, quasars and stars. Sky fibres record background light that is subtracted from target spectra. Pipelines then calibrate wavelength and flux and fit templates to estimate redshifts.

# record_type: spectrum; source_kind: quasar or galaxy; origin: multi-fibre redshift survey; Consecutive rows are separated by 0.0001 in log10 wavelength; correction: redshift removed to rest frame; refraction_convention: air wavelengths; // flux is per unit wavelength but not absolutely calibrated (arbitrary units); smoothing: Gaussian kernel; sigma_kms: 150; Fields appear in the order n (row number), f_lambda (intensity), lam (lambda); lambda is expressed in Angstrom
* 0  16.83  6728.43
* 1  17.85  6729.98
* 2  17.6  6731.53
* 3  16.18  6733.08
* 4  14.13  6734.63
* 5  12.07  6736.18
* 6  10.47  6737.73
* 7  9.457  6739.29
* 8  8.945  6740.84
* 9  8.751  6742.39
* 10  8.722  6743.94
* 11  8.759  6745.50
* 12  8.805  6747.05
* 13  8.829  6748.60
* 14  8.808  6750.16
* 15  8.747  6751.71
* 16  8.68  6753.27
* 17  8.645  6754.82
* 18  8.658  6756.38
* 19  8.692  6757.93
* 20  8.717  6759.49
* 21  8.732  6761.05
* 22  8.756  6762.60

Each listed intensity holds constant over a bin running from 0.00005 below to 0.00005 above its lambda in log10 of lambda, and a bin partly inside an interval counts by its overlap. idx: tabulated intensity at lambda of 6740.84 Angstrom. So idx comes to 8.945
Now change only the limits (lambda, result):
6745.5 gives 8.759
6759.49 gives 8.717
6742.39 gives 8.751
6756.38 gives 8.658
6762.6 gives 8.756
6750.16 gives 8.808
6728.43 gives 16.83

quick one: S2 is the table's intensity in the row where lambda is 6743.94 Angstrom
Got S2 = 8.722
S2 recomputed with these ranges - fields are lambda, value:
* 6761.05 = 8.732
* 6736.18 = 12.07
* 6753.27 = 8.68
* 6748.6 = 8.829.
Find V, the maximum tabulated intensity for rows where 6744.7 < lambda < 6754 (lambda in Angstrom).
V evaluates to 8.829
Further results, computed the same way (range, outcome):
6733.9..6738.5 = 14.13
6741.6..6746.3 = 8.759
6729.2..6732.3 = 17.85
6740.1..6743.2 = 8.945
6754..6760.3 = 8.717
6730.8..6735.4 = 17.6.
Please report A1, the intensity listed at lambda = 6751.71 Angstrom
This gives 8.747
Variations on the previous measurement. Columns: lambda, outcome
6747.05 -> 8.805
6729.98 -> 17.85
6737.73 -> 10.47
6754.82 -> 8.645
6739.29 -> 9.457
